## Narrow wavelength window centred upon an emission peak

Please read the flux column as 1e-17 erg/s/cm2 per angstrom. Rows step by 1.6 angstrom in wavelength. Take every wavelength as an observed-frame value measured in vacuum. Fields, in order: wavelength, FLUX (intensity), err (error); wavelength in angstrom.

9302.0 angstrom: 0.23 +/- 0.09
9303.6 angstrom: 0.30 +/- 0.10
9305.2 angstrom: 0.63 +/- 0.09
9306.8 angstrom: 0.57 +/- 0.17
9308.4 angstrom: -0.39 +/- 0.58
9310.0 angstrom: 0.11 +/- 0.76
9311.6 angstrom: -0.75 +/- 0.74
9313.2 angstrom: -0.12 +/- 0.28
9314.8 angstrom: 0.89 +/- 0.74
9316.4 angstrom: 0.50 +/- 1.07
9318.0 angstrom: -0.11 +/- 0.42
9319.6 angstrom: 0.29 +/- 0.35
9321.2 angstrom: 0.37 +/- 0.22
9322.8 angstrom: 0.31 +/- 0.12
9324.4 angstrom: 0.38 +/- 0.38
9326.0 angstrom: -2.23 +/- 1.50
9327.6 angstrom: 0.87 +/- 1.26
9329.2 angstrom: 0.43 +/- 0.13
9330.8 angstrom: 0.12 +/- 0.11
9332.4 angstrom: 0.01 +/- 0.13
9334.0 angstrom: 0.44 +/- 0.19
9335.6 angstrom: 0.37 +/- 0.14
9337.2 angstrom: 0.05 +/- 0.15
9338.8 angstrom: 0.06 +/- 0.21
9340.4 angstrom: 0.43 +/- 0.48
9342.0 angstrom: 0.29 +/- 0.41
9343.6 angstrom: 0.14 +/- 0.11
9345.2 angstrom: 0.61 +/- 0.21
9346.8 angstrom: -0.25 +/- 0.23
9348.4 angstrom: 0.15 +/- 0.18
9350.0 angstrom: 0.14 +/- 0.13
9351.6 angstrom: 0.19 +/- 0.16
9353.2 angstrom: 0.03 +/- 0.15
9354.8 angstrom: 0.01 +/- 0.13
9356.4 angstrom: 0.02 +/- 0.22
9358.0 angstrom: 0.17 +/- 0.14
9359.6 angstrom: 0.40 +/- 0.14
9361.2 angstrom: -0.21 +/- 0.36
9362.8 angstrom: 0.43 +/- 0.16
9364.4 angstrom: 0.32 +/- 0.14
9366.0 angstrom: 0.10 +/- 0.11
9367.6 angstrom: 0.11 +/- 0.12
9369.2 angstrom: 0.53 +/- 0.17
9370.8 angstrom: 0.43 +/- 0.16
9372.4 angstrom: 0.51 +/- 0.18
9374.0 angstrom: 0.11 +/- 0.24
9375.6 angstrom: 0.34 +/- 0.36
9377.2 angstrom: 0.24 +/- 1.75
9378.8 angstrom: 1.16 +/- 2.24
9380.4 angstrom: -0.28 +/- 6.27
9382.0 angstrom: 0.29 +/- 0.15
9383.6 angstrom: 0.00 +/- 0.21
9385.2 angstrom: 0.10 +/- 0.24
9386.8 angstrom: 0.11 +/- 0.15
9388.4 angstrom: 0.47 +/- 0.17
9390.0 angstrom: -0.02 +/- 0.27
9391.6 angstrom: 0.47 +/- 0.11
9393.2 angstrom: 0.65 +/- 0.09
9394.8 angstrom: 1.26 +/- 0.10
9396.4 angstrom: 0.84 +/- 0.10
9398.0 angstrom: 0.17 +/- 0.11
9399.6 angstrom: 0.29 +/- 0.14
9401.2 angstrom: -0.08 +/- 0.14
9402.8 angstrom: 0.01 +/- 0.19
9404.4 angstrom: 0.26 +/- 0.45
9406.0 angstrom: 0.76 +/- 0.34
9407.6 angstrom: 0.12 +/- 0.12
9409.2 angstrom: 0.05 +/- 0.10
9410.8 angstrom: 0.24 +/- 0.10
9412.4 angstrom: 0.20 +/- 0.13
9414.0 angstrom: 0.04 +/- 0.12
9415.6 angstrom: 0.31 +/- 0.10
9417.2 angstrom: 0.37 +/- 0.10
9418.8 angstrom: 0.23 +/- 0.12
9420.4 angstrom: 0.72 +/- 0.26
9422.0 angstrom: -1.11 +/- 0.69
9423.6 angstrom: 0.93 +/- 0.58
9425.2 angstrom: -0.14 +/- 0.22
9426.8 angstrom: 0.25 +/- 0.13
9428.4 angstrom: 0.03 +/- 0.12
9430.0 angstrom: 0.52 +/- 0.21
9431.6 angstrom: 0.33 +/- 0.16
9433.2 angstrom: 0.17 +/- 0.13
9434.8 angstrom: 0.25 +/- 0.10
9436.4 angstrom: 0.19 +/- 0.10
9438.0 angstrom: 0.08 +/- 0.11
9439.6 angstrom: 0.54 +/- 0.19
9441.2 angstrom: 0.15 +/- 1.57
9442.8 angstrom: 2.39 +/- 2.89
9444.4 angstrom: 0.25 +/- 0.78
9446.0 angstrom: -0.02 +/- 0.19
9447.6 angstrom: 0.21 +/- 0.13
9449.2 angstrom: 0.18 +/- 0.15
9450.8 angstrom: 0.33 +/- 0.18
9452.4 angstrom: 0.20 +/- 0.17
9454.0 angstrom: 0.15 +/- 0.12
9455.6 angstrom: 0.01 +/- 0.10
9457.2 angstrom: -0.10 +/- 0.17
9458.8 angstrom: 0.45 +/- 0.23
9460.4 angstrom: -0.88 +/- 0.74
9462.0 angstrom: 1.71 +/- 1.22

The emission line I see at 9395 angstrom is [O III]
